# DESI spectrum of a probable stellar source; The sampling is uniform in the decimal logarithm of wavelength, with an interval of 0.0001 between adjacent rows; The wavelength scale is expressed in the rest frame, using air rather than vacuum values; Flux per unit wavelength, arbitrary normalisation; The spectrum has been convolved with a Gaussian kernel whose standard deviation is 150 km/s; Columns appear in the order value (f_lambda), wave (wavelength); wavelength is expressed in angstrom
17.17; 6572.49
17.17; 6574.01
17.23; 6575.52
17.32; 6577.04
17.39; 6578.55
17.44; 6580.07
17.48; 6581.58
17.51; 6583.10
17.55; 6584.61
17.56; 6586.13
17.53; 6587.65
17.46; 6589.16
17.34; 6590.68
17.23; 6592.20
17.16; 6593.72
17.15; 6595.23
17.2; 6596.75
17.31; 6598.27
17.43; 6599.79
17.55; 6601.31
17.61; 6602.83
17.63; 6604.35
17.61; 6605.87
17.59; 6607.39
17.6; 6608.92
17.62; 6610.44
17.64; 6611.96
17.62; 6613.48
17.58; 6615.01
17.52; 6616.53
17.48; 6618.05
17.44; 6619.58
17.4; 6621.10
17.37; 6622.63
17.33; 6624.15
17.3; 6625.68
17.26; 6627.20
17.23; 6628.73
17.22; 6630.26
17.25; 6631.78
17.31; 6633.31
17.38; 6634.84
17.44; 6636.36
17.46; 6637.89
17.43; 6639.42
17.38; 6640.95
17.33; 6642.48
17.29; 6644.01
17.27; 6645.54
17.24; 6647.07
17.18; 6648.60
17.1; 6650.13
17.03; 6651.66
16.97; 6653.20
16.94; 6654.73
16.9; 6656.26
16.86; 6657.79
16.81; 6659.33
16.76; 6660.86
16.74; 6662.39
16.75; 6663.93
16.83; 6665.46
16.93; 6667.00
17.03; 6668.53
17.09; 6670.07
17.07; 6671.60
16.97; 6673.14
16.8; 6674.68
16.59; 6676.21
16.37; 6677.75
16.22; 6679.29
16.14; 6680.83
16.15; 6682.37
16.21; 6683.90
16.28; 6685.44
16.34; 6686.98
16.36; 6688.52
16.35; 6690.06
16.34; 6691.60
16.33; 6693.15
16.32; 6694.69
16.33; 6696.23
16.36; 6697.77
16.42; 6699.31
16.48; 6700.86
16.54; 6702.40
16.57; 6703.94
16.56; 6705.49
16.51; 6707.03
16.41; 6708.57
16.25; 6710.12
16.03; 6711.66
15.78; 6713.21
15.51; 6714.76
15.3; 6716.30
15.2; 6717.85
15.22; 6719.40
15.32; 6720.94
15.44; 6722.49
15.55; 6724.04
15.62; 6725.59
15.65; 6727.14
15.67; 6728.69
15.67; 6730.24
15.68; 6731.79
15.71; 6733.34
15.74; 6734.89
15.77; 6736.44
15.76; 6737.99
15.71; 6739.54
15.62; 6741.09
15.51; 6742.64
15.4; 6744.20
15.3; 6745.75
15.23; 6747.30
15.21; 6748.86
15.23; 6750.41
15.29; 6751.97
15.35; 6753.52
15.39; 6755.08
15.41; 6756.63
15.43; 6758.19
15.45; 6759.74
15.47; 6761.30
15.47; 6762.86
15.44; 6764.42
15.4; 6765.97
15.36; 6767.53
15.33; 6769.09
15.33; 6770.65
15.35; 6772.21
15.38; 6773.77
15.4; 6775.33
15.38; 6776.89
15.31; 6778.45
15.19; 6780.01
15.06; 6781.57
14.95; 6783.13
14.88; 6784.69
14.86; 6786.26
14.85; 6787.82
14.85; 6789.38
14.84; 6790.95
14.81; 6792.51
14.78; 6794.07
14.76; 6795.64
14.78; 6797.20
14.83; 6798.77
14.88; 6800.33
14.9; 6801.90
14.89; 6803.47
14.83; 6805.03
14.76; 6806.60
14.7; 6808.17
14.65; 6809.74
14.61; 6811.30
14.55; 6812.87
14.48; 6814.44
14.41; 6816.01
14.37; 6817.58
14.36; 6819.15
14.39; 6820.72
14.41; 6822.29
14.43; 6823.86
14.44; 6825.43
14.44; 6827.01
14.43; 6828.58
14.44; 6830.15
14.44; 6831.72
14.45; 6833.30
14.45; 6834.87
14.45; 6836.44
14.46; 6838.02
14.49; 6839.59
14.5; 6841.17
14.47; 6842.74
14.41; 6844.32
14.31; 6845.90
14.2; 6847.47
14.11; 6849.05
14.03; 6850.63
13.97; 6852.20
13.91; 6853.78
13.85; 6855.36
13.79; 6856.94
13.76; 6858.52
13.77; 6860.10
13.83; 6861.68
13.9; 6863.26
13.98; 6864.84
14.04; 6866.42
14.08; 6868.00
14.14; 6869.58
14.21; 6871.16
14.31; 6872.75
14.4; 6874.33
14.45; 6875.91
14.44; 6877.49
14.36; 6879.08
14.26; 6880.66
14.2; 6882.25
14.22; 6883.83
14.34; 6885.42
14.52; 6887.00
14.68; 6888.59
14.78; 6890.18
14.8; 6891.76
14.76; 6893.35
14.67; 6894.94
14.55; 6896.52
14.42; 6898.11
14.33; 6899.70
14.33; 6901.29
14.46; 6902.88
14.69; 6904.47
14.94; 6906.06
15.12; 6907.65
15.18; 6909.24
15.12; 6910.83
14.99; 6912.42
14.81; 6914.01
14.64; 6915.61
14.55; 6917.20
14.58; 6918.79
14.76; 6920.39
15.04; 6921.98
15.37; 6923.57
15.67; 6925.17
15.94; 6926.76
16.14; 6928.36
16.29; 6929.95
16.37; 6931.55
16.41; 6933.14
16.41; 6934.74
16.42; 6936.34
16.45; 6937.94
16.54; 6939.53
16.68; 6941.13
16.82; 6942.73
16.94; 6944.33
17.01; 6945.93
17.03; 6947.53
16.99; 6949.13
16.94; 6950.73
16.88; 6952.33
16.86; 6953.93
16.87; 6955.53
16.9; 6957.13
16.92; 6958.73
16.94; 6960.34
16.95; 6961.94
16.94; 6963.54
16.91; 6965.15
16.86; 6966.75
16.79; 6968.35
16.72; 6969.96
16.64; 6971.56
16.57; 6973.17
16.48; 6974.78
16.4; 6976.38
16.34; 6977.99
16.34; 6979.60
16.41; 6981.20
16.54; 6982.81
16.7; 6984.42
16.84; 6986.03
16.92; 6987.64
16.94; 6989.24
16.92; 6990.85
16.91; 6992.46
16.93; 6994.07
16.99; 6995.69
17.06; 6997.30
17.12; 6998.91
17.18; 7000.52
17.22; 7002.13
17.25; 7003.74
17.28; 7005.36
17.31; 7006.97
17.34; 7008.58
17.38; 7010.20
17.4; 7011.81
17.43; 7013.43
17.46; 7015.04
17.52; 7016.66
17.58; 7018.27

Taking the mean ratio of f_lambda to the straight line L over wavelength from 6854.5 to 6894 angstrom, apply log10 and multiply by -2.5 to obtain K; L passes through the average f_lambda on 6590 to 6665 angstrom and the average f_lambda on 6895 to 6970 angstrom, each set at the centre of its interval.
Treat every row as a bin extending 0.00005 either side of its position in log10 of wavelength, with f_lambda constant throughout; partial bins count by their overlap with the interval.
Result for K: 0.140 mag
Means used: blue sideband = 17.3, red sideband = 15.9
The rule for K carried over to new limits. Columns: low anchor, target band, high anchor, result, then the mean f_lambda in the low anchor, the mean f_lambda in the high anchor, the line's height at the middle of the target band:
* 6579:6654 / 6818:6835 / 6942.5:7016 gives 0.186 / 17.4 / 16.9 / 17.1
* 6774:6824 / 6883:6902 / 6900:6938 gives 0.049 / 14.8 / 15.3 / 15.2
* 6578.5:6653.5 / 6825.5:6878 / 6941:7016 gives 0.200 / 17.4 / 16.9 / 17.1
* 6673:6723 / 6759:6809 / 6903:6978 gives 0.076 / 16.2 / 16.2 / 16.2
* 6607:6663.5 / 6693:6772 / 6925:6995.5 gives 0.092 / 17.3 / 16.7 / 17.1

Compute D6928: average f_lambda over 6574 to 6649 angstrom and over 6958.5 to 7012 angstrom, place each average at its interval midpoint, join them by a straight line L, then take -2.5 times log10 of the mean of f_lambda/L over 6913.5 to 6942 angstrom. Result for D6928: 0.08 mag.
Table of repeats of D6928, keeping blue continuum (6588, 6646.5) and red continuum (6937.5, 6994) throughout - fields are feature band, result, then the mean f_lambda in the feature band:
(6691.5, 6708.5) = 0.053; 16.4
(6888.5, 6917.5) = 0.148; 14.7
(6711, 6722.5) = 0.117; 15.5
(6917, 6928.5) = 0.109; 15.2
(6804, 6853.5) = 0.179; 14.4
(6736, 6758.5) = 0.116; 15.4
